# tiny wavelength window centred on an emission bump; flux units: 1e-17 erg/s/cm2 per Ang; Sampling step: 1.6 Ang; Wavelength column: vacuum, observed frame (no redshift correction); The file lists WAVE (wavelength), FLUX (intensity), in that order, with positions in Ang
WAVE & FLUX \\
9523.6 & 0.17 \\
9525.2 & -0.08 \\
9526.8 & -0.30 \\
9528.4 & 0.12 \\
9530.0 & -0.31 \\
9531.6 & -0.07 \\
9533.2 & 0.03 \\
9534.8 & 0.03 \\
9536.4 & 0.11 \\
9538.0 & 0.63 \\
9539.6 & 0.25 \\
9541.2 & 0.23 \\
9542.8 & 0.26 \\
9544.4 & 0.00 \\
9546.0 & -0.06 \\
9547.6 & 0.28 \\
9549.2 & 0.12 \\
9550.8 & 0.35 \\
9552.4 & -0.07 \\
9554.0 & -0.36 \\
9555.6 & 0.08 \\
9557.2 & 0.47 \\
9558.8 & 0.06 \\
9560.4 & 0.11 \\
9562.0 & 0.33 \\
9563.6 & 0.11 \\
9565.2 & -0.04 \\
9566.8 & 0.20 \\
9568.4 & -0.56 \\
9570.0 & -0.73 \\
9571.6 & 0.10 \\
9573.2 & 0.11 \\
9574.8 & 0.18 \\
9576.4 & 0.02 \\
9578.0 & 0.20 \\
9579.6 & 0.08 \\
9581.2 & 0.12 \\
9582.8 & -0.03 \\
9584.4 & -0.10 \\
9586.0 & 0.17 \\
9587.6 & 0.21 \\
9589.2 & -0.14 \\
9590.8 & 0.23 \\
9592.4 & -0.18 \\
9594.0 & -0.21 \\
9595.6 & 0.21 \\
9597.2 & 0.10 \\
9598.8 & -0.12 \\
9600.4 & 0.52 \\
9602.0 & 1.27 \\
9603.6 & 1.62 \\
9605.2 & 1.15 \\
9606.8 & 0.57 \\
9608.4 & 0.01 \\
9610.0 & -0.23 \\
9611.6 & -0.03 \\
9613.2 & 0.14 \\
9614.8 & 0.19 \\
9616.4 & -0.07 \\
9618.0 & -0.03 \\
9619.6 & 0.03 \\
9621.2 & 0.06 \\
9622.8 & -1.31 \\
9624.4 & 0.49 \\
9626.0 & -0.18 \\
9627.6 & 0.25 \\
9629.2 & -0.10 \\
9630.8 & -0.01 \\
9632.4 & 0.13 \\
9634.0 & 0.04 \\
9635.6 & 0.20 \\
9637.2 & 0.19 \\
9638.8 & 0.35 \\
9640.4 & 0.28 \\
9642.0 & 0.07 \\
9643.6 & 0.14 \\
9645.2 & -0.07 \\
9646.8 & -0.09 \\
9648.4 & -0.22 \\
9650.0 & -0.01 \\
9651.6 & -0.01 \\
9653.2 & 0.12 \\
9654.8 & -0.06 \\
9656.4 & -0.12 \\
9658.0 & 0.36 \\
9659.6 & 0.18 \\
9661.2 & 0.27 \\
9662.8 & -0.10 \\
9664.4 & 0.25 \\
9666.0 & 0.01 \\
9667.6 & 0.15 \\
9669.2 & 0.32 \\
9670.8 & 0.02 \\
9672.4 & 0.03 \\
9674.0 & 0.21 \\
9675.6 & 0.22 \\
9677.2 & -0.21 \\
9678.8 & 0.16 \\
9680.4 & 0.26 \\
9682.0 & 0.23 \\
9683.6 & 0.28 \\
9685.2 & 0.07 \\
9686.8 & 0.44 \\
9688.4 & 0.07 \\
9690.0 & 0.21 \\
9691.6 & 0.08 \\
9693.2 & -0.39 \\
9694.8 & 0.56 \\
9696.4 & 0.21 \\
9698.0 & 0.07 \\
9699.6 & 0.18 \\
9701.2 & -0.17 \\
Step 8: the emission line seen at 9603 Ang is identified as [O III]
